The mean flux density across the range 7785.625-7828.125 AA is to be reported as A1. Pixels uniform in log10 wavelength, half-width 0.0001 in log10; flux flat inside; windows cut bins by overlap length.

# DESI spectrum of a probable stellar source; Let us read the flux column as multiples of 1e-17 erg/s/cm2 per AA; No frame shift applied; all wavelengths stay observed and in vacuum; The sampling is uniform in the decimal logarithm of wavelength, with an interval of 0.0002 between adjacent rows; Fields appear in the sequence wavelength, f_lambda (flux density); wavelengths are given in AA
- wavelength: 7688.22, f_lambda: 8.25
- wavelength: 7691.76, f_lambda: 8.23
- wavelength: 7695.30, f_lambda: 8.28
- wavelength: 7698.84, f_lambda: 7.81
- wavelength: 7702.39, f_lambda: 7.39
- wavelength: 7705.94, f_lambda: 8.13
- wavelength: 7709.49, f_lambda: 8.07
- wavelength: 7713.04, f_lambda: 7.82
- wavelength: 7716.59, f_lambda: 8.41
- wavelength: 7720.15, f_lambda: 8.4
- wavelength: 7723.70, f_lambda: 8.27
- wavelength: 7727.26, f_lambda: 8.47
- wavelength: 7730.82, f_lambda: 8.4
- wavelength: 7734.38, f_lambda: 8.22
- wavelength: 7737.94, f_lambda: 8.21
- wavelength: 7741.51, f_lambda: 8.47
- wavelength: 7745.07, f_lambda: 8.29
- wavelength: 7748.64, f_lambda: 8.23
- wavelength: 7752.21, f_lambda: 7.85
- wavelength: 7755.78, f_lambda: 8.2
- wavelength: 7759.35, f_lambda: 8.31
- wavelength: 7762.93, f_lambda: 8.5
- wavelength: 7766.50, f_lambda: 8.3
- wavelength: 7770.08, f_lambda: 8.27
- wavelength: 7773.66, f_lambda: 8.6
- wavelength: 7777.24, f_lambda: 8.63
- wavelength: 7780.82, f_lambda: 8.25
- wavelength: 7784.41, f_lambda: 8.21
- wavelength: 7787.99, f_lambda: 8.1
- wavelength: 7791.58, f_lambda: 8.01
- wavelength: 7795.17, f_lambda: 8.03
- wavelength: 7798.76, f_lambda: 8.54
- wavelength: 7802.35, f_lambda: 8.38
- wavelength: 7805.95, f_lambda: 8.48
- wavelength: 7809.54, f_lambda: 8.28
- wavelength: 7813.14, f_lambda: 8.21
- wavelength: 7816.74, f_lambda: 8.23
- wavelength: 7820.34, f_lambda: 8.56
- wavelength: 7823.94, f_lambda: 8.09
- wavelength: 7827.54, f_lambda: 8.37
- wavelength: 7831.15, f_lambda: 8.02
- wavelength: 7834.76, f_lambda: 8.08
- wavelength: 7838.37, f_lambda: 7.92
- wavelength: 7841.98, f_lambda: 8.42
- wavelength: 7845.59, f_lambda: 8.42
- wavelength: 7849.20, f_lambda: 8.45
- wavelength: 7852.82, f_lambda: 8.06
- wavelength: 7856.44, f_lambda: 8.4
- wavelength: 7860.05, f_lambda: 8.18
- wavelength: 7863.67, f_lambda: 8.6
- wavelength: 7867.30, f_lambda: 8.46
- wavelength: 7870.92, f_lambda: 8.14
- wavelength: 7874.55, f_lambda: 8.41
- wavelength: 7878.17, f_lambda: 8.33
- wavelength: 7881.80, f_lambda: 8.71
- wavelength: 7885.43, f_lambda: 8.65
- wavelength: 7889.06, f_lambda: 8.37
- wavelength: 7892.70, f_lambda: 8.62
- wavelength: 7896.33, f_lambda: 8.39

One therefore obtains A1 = 8.27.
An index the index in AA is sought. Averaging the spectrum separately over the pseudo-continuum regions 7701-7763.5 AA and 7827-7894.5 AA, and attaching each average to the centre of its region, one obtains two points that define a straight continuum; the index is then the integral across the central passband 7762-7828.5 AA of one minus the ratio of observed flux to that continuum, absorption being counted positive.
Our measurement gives -0.3 AA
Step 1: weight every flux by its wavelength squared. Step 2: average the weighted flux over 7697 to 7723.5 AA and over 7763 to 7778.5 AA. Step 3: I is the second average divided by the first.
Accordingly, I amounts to 1.07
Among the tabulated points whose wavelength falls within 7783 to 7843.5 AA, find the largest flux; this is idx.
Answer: 8.56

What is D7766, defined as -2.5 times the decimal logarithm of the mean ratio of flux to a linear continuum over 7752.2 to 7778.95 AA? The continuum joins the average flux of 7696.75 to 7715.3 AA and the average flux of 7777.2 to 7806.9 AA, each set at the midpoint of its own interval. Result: -0.03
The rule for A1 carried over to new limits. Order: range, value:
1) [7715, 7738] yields 8.35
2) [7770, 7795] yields 8.28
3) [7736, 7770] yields 8.26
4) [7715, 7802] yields 8.3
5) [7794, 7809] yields 8.37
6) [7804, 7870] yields 8.29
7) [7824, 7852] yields 8.22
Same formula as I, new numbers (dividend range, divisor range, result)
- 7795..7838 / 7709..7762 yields 1.02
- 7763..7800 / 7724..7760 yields 1.01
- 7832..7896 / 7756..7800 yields 1.03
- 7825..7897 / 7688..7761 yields 1.06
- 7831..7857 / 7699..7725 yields 1.06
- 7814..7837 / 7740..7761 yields 1.02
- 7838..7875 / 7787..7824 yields 1.02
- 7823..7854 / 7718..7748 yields 1.01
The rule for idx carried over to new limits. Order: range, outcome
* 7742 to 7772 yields 8.5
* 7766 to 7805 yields 8.63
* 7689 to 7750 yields 8.47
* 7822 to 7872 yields 8.6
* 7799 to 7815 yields 8.48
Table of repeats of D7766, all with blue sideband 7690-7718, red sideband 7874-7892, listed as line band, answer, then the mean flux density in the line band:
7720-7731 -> -0.041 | 8.38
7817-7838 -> 0.020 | 8.2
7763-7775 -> -0.027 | 8.4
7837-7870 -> 0.013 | 8.32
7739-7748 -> -0.029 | 8.35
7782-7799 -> 0.014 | 8.15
